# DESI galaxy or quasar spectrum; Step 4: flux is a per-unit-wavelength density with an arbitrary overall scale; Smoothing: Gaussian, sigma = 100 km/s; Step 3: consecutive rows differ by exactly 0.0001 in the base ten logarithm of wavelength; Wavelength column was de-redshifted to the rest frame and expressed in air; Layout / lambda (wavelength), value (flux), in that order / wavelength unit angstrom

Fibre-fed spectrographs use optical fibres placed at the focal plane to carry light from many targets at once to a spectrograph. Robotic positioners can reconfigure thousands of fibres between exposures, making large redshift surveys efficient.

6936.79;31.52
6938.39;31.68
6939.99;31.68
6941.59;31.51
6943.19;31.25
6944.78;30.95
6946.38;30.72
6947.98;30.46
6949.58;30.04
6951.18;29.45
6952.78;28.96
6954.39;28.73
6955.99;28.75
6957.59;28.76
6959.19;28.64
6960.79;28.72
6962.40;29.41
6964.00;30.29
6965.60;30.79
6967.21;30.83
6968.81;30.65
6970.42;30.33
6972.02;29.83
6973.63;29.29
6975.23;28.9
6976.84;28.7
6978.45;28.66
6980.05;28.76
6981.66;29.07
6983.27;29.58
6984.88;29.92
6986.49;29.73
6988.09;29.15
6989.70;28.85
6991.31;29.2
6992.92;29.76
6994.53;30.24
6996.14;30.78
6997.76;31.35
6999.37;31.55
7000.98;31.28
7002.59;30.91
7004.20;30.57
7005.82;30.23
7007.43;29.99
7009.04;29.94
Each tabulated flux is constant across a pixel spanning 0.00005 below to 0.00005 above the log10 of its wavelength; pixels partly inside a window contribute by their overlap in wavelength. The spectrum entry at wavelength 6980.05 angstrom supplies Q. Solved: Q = 28.76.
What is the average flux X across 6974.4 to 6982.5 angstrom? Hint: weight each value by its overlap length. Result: 28.8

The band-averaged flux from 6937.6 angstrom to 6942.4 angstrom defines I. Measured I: 31.6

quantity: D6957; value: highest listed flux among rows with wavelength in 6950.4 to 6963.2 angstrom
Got 29.45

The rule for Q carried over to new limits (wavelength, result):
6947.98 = 30.46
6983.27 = 29.58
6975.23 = 28.9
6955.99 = 28.75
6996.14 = 30.78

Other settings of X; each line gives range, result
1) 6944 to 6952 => 30.3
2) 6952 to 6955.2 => 28.8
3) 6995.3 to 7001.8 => 31.2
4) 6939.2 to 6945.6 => 31.4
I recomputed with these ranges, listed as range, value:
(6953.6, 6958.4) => 28.8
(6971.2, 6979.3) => 29.1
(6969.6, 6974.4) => 29.8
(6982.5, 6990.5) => 29.5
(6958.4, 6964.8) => 29.3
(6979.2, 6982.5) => 28.9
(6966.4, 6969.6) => 30.7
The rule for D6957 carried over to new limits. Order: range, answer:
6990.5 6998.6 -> 31.35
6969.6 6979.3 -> 30.33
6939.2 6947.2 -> 31.68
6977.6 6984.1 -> 29.58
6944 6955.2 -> 30.95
